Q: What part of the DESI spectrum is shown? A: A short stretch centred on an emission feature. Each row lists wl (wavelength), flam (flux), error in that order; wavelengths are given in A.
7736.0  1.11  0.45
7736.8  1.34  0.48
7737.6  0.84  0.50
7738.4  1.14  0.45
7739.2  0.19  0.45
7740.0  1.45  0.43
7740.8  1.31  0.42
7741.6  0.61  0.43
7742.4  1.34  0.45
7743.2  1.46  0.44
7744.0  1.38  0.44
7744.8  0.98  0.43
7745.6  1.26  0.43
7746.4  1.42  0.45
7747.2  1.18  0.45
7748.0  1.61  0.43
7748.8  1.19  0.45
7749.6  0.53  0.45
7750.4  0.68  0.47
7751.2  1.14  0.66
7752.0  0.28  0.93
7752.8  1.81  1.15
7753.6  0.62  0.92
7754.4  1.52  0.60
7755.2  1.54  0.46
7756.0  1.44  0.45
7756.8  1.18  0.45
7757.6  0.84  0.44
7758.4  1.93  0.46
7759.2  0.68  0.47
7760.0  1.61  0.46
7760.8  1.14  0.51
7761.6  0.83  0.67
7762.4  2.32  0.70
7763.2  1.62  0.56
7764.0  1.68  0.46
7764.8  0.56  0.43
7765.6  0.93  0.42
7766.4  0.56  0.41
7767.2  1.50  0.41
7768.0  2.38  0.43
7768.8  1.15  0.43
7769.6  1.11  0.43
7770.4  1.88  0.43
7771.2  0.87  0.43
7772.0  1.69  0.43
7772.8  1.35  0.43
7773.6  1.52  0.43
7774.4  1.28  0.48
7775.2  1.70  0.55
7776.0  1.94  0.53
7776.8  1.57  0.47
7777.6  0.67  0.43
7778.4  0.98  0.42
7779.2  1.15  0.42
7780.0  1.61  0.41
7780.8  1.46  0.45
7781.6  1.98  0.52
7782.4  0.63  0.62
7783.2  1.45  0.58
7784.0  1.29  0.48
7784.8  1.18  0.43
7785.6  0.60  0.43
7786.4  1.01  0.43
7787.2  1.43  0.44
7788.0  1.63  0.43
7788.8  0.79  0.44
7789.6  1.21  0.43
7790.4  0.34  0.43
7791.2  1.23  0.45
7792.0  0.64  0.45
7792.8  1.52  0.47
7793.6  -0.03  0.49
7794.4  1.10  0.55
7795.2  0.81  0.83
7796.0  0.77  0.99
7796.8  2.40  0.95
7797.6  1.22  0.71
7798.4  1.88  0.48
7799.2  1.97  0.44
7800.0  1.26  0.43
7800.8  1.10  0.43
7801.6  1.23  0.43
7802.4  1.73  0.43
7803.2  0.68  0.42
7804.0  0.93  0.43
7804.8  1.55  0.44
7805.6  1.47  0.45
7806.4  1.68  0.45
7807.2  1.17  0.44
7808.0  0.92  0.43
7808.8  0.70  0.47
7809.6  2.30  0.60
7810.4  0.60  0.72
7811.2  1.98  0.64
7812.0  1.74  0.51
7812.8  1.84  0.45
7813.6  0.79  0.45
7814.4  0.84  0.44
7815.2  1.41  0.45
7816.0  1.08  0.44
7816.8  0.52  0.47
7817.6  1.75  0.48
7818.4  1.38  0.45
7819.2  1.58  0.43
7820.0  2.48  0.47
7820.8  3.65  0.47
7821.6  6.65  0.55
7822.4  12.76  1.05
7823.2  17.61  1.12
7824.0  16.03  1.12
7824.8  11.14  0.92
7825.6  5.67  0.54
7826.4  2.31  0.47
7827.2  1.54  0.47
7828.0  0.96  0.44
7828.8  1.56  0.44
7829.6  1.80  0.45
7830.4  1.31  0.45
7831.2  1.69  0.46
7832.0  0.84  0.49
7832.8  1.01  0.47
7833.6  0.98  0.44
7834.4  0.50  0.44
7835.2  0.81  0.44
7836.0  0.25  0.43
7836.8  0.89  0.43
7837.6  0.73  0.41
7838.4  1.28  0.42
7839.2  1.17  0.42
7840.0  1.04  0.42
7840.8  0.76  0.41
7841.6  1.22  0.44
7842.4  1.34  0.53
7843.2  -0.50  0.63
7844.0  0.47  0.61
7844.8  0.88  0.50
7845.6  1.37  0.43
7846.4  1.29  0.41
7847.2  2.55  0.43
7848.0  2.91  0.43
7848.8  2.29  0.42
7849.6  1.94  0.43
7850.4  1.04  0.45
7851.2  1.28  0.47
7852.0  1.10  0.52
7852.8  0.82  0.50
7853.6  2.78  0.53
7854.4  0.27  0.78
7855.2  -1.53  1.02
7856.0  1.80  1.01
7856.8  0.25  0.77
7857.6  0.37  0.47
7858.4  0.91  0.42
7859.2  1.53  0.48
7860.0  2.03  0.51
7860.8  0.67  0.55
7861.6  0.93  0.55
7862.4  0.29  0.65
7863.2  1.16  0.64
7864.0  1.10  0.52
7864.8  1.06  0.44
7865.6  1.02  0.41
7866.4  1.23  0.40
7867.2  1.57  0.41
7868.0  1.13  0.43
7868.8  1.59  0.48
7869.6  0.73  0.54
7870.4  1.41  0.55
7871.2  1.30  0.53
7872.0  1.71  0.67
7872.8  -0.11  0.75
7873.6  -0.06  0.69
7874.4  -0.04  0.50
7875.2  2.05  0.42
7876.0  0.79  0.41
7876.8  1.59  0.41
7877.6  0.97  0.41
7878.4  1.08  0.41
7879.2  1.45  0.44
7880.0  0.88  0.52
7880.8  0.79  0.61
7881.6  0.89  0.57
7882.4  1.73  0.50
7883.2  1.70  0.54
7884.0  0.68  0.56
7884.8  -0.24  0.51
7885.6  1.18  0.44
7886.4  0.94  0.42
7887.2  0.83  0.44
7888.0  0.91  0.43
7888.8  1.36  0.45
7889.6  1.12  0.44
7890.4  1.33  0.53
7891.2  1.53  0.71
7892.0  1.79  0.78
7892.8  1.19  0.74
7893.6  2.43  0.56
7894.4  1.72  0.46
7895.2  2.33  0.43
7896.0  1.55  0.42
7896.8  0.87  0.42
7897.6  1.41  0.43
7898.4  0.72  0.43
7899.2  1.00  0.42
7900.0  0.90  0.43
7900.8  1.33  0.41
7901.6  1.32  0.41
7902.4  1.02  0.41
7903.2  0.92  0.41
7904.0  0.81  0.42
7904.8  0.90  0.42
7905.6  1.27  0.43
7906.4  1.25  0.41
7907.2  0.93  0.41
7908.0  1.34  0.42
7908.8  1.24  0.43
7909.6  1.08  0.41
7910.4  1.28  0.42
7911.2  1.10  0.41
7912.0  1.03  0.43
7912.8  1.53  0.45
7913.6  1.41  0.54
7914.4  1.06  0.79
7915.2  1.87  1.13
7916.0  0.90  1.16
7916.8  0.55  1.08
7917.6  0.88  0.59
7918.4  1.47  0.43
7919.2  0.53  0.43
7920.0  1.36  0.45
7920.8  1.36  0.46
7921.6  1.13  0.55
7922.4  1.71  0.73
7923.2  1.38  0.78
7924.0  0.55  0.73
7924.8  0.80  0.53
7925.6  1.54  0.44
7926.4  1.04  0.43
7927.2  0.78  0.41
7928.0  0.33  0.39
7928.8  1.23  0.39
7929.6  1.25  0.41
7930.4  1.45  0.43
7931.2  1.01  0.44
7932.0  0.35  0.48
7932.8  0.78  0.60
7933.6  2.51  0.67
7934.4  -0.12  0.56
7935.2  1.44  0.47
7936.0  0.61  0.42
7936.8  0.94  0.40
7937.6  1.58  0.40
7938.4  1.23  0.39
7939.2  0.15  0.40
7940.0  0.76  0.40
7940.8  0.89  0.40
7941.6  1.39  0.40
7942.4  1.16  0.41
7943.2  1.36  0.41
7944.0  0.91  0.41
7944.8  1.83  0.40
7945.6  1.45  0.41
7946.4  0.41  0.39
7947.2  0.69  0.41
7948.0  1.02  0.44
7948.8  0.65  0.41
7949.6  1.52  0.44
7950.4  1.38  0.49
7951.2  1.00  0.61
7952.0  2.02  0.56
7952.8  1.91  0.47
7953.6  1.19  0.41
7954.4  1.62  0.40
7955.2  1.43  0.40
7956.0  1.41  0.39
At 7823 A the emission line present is Halpha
